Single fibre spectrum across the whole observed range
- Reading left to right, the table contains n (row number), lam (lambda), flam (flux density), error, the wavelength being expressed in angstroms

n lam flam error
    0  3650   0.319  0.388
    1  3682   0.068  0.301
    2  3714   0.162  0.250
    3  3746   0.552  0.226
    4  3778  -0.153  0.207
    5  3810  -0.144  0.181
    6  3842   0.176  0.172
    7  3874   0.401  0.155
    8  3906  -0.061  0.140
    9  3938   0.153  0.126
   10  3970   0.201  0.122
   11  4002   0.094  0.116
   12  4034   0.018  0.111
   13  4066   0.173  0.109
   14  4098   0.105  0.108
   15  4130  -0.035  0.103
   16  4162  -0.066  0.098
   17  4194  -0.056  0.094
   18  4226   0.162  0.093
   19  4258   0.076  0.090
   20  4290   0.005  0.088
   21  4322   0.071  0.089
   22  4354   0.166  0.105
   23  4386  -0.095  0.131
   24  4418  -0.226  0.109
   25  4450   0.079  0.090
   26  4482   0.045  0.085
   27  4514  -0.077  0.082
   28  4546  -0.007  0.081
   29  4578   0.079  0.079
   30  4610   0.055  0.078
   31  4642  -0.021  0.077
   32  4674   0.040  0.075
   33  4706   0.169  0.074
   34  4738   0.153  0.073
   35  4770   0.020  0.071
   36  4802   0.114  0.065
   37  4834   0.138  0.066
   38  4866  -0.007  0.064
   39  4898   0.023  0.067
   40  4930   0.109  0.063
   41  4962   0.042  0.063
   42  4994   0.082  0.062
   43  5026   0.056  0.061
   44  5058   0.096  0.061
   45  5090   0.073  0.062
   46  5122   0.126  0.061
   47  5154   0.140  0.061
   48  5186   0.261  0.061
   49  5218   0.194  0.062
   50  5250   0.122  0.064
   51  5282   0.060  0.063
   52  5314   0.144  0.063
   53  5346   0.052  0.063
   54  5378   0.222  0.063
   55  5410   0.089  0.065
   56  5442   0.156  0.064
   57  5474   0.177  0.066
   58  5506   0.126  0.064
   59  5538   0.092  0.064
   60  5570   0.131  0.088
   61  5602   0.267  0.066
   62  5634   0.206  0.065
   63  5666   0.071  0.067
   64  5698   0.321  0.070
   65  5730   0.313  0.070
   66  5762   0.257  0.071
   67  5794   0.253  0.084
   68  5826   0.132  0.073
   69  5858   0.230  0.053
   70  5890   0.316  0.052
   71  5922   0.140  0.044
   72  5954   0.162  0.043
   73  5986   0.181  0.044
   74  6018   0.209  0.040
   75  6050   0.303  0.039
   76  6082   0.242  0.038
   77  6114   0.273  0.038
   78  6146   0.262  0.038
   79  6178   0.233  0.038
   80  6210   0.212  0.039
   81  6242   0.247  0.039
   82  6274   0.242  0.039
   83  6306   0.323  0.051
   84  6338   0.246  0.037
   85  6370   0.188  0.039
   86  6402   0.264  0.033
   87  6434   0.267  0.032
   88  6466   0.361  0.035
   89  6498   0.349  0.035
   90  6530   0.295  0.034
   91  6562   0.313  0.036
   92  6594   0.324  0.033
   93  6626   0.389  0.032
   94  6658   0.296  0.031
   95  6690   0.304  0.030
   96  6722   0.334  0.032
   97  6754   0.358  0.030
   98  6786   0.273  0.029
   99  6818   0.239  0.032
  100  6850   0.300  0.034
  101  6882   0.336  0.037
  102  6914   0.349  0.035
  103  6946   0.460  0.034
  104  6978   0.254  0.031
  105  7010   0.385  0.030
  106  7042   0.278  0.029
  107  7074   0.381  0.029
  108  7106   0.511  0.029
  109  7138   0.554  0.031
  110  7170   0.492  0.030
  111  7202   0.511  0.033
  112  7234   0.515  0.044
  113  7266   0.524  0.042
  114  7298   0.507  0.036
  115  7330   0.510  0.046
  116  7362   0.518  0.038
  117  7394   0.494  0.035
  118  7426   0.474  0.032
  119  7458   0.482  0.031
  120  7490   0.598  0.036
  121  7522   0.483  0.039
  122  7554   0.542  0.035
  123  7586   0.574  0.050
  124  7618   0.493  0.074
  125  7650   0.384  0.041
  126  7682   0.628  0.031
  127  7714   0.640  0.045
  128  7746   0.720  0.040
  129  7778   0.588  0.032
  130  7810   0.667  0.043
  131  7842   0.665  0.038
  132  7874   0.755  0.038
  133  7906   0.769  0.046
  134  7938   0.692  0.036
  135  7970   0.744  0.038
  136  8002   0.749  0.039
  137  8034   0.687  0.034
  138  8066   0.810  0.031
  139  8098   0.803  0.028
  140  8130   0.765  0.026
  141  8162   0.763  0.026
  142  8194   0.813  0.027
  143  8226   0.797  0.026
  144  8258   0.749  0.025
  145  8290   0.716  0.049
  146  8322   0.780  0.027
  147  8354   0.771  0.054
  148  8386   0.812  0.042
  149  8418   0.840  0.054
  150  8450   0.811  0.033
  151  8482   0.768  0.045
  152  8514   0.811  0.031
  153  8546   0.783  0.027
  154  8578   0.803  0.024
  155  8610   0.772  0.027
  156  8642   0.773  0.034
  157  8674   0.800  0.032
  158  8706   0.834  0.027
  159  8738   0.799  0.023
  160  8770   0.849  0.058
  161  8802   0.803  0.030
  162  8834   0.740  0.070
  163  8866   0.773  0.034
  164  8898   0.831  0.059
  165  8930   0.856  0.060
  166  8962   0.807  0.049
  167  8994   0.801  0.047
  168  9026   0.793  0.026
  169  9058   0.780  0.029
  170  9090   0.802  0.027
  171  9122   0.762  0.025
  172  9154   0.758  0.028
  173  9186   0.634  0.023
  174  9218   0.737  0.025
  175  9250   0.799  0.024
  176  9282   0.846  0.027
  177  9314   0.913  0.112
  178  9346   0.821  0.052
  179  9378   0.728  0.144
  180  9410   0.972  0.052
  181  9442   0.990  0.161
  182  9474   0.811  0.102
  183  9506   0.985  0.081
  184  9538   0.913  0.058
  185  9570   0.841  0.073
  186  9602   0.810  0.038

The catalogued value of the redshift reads 0.78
